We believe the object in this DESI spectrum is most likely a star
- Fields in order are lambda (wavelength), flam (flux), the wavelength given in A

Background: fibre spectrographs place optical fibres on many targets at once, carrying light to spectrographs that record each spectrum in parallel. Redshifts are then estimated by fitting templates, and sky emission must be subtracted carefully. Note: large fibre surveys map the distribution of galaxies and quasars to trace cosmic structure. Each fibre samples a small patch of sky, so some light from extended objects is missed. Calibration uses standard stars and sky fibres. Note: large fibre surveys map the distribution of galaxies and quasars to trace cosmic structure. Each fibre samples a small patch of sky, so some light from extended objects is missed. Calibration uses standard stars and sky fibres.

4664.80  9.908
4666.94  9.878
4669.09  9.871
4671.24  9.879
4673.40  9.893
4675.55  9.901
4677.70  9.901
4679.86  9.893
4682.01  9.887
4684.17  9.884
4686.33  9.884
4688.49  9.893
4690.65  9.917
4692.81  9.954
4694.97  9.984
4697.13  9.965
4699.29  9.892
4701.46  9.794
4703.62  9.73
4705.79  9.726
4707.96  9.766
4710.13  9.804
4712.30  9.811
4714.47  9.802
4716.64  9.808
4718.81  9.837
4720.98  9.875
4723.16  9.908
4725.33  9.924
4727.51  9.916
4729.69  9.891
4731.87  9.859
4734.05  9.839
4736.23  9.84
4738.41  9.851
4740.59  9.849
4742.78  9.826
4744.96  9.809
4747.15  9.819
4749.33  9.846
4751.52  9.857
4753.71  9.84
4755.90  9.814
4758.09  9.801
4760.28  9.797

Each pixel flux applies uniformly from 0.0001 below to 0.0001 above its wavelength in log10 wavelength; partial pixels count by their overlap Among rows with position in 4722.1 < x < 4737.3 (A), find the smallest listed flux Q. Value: 9.839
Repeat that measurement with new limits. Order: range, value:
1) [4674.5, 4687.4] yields 9.884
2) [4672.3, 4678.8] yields 9.893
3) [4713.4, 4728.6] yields 9.802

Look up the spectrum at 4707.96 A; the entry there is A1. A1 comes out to 9.766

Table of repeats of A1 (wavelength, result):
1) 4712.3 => 9.811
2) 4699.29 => 9.892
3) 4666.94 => 9.878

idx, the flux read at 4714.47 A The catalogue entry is 9.802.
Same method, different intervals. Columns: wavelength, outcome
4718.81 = 9.837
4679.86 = 9.893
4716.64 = 9.808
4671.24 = 9.879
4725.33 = 9.924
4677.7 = 9.901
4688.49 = 9.893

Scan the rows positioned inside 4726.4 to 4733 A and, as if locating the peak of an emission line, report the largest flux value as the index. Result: 9.916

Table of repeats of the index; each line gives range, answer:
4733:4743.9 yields 9.851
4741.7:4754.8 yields 9.857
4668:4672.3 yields 9.879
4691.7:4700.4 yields 9.984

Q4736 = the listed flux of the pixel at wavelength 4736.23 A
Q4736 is 9.84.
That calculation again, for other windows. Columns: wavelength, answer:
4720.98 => 9.875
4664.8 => 9.908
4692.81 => 9.954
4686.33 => 9.884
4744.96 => 9.809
